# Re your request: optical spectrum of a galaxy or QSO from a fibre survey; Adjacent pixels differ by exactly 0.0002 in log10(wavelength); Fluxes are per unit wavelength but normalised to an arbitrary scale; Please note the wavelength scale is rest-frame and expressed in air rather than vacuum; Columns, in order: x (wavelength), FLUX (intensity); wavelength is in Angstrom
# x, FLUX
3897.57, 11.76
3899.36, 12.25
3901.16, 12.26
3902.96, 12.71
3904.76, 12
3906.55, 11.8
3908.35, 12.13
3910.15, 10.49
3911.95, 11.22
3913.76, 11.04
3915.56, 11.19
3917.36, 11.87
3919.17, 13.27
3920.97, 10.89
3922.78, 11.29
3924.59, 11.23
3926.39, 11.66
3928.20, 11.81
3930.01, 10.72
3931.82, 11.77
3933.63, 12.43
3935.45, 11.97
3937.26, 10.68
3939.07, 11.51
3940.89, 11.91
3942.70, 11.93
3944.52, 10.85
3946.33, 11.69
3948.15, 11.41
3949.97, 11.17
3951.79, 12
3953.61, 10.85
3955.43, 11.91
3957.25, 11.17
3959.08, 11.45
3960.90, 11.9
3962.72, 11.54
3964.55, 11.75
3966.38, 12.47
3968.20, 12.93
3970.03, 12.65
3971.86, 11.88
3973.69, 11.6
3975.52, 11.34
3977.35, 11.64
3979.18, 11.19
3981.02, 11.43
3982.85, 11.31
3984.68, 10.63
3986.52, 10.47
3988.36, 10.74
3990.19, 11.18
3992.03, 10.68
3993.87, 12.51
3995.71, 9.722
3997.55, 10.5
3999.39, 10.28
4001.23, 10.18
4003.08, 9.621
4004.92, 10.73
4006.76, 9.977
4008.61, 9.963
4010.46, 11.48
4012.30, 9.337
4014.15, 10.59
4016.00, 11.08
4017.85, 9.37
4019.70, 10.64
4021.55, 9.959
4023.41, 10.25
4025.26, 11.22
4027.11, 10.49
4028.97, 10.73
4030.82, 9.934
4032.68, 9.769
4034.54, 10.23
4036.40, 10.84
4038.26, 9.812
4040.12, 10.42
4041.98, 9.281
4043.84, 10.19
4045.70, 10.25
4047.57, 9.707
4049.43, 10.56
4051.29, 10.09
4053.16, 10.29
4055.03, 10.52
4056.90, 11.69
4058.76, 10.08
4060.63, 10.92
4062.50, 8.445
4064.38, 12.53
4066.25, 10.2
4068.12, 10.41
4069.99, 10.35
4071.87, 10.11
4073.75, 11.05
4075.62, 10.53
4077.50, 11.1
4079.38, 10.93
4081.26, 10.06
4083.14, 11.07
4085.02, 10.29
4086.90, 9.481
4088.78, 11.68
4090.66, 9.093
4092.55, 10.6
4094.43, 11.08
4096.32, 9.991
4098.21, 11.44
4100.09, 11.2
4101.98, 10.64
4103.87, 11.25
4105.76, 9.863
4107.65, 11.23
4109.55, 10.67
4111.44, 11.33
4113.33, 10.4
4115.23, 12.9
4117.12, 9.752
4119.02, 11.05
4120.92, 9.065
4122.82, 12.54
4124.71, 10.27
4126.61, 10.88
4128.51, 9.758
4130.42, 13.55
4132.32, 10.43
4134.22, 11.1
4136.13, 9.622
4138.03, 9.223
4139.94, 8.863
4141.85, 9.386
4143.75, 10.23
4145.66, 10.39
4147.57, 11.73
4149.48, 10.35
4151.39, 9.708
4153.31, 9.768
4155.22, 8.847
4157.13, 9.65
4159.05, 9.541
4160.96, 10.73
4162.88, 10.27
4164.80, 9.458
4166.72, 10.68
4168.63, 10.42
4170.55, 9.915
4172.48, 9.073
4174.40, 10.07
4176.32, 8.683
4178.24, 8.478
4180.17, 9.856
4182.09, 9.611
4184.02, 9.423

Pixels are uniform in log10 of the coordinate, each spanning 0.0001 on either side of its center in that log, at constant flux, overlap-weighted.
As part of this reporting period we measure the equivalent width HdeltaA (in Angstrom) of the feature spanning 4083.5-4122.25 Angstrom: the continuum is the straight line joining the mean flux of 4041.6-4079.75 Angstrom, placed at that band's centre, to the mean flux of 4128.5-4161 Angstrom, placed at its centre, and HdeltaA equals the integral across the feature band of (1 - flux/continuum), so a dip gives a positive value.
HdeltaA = -1.4 Angstrom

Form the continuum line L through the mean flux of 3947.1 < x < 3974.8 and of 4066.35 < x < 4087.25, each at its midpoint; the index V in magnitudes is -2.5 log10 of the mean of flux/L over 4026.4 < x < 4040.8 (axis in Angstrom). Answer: 0.073 mag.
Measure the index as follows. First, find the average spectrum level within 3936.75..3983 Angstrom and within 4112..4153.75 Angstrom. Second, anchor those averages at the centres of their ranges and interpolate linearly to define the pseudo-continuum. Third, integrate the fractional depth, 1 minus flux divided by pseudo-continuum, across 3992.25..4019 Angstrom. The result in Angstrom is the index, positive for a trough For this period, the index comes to 2.2 Angstrom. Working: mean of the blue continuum 11.6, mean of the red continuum 10.5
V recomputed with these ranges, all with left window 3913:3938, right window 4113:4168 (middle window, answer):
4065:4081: 0.013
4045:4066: 0.038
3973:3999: 0.017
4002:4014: 0.091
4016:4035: 0.072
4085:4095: 0.028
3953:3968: -0.032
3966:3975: -0.087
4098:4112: -0.037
